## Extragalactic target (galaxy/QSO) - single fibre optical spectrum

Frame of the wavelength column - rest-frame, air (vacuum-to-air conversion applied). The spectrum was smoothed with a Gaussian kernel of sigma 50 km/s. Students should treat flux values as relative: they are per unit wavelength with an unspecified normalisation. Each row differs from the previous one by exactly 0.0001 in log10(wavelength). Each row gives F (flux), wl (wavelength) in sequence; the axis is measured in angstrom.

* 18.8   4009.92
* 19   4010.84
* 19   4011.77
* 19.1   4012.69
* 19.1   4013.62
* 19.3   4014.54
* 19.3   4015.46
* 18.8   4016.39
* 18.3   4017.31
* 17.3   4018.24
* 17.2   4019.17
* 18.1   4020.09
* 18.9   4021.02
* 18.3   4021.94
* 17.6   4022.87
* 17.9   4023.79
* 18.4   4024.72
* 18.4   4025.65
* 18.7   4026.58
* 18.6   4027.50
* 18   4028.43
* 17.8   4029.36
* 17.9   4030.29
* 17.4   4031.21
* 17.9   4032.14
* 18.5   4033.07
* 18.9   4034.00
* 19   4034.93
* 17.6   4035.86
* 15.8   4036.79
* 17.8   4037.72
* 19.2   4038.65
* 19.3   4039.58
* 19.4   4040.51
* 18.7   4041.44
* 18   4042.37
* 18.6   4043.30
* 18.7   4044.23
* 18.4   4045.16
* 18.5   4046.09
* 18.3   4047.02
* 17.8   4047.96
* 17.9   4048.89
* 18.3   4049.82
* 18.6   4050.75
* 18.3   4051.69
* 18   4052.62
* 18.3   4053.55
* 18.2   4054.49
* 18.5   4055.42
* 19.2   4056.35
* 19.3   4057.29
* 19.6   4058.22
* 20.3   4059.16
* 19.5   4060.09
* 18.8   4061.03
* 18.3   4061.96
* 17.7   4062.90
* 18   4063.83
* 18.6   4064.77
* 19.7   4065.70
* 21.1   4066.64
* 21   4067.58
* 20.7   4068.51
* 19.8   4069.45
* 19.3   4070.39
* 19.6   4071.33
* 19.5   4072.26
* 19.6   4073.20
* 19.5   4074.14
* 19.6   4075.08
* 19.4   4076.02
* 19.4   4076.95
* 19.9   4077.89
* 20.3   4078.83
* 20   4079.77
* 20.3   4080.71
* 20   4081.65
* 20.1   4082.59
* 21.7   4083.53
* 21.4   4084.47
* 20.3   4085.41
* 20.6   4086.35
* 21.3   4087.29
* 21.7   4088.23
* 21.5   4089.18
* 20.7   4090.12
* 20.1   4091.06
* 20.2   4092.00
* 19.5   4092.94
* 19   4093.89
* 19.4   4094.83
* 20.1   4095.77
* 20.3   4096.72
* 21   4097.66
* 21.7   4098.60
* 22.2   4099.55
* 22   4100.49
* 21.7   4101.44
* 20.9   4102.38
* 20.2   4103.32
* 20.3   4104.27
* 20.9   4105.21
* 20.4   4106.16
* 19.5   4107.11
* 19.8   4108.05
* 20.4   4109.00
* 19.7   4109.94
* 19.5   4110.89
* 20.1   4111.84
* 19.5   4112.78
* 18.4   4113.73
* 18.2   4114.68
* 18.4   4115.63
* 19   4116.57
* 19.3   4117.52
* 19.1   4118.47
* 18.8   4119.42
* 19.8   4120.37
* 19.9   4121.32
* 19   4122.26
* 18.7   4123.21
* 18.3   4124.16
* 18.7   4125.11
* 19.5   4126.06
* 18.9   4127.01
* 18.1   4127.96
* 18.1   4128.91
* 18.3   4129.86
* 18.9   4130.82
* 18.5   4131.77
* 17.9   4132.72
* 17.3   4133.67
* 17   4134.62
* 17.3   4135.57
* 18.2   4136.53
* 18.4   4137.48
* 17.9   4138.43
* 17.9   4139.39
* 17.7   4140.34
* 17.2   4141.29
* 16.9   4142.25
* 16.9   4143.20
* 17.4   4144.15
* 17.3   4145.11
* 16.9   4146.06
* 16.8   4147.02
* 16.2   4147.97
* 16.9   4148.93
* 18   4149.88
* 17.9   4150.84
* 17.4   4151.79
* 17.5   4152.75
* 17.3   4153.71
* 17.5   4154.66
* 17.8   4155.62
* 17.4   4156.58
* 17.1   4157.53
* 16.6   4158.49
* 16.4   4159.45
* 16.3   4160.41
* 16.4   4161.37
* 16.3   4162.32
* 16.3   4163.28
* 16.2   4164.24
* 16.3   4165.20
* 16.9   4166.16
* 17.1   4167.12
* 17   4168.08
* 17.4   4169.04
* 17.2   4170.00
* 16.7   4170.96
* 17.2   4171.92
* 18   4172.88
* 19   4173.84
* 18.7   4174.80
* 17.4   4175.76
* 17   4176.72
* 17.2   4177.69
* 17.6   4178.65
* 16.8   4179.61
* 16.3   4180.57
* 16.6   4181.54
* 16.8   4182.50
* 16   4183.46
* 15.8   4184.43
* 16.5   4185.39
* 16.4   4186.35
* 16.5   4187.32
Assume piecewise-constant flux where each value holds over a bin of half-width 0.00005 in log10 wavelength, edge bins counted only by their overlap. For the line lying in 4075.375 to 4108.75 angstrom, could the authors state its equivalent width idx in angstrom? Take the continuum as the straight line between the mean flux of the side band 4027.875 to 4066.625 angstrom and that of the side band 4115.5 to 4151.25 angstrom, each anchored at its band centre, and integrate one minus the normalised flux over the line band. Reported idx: -4.07 angstrom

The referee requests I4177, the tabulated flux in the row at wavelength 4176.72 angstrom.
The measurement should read 17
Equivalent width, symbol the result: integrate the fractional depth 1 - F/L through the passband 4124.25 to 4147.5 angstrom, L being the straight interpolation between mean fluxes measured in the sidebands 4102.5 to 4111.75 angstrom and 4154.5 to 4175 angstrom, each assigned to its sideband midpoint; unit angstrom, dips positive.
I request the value 0.9 angstrom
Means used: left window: 20.1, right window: 17.1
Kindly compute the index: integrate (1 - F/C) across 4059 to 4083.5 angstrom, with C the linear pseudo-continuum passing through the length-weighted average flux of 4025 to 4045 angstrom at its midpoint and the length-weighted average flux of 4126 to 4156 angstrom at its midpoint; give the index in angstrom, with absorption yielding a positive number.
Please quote -2.1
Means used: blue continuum 18.3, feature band 19.6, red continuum 17.7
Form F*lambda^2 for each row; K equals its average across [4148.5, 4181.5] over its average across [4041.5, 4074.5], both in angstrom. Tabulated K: 0.95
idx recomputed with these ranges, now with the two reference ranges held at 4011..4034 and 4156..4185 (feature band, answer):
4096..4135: -4.5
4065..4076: -1.2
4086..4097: -1.7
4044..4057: -0.2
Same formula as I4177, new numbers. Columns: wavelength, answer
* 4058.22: 19.6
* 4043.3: 18.6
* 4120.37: 19.8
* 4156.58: 17.4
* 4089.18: 21.5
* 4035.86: 17.6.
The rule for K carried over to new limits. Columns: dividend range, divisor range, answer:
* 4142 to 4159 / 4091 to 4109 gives 0.86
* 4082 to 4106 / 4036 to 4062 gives 1.14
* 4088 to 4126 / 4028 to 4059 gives 1.12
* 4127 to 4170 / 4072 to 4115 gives 0.88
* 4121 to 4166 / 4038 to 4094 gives 0.94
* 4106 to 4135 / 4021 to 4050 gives 1.08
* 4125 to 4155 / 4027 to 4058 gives 1.01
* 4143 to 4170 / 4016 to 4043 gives 0.99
